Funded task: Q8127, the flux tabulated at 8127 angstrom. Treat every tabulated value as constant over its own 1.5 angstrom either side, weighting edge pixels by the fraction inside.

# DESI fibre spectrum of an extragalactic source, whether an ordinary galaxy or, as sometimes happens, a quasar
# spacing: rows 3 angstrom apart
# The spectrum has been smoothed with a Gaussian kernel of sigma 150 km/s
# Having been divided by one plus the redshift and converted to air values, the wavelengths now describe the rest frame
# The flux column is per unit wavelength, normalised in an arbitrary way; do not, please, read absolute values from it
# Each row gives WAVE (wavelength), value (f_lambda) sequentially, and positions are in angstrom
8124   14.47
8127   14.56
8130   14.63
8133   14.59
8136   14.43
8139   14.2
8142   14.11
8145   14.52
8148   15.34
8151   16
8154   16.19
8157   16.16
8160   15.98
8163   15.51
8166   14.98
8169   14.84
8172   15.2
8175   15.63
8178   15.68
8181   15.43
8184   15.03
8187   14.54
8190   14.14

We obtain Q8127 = 14.56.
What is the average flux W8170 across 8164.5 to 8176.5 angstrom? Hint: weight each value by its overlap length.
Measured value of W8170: 15.2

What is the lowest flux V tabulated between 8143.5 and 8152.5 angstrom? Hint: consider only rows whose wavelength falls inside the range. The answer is 14.52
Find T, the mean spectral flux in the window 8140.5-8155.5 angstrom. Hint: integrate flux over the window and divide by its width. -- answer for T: 15.2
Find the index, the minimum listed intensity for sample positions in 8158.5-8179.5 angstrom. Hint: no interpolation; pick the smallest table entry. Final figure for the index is 14.84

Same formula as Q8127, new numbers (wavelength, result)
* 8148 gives 15.34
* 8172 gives 15.2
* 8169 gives 14.84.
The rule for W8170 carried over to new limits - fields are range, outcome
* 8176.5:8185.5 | 15.4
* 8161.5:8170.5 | 15.1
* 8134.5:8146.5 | 14.3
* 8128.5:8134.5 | 14.6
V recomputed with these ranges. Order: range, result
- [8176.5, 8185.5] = 15.03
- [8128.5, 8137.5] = 14.43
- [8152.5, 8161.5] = 15.98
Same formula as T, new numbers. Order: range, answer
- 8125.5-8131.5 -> 14.6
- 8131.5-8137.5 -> 14.5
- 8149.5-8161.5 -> 16.1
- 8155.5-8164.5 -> 15.9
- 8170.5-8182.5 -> 15.5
